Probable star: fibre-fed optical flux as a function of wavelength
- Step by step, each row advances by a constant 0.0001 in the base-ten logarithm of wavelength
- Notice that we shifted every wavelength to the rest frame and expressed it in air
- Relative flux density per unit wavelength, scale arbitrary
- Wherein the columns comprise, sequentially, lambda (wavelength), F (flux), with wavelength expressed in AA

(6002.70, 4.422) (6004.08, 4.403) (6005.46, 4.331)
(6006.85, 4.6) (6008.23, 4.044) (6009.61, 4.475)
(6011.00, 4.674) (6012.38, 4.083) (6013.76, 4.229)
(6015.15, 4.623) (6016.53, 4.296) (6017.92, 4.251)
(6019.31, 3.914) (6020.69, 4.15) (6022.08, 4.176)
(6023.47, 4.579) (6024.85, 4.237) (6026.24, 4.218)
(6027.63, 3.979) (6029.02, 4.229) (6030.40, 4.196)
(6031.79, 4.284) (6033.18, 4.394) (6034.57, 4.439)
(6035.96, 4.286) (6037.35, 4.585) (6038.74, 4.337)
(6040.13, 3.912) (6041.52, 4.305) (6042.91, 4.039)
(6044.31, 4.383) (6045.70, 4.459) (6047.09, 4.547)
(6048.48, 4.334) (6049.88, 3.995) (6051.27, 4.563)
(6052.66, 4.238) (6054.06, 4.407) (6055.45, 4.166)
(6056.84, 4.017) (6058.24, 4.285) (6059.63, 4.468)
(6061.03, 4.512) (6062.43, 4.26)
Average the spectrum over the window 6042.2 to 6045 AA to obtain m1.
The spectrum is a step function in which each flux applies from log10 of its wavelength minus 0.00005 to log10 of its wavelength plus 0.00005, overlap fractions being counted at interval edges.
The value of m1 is 4.2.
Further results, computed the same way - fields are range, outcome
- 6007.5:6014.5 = 4.31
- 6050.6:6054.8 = 4.4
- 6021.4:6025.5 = 4.34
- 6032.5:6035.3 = 4.41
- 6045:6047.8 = 4.51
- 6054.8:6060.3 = 4.24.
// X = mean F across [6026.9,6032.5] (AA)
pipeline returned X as 4.17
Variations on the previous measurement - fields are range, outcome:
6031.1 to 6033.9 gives 4.34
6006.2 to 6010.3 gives 4.38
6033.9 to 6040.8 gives 4.31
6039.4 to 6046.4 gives 4.22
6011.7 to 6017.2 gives 4.31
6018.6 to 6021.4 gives 4.03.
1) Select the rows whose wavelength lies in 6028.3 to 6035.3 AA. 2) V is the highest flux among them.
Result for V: 4.439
